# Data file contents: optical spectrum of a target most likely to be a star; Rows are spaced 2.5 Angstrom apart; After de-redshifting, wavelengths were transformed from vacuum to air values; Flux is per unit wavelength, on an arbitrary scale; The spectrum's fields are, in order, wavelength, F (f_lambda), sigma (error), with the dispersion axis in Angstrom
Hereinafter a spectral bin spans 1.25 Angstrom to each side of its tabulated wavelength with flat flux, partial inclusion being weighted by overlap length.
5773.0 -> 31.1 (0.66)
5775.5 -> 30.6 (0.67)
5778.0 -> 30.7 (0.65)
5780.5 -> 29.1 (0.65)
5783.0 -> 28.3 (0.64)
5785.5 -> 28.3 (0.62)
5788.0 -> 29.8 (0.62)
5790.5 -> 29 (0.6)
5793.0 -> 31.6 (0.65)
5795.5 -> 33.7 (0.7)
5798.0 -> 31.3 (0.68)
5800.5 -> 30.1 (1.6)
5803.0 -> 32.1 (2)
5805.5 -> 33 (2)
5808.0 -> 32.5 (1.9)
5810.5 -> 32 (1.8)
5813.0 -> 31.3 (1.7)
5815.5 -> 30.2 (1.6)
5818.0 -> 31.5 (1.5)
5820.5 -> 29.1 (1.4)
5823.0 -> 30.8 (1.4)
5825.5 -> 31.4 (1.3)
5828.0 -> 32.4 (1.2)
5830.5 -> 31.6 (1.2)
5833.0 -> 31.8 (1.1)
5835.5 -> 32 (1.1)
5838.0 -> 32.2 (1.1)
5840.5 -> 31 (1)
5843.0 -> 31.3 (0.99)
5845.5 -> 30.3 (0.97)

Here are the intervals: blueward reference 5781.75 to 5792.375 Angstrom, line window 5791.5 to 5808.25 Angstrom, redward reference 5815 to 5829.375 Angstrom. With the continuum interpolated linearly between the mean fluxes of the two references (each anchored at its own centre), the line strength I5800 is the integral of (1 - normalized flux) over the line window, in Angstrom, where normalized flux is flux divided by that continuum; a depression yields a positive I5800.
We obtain -1.3 Angstrom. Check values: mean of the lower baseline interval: 29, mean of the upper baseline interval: 30.9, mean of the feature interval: 32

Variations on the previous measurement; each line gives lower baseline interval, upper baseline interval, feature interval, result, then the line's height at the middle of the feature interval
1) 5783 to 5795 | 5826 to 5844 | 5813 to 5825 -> 0.2 Angstrom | 31.1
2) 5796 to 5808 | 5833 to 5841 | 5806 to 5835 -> 0.4 Angstrom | 31.8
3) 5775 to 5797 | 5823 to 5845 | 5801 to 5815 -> -0.5 Angstrom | 30.8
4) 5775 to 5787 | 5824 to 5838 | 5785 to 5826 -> -0.7 Angstrom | 30.6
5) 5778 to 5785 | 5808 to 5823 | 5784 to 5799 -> -0.5 Angstrom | 29.6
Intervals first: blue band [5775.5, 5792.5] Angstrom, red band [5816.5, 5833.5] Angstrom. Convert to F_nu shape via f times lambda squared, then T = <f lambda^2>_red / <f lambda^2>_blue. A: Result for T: 1.1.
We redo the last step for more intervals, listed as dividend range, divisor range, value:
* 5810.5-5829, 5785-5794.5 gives 1.05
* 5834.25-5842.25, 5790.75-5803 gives 1.02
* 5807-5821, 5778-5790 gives 1.08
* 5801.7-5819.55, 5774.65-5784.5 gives 1.08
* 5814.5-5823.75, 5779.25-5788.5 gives 1.07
